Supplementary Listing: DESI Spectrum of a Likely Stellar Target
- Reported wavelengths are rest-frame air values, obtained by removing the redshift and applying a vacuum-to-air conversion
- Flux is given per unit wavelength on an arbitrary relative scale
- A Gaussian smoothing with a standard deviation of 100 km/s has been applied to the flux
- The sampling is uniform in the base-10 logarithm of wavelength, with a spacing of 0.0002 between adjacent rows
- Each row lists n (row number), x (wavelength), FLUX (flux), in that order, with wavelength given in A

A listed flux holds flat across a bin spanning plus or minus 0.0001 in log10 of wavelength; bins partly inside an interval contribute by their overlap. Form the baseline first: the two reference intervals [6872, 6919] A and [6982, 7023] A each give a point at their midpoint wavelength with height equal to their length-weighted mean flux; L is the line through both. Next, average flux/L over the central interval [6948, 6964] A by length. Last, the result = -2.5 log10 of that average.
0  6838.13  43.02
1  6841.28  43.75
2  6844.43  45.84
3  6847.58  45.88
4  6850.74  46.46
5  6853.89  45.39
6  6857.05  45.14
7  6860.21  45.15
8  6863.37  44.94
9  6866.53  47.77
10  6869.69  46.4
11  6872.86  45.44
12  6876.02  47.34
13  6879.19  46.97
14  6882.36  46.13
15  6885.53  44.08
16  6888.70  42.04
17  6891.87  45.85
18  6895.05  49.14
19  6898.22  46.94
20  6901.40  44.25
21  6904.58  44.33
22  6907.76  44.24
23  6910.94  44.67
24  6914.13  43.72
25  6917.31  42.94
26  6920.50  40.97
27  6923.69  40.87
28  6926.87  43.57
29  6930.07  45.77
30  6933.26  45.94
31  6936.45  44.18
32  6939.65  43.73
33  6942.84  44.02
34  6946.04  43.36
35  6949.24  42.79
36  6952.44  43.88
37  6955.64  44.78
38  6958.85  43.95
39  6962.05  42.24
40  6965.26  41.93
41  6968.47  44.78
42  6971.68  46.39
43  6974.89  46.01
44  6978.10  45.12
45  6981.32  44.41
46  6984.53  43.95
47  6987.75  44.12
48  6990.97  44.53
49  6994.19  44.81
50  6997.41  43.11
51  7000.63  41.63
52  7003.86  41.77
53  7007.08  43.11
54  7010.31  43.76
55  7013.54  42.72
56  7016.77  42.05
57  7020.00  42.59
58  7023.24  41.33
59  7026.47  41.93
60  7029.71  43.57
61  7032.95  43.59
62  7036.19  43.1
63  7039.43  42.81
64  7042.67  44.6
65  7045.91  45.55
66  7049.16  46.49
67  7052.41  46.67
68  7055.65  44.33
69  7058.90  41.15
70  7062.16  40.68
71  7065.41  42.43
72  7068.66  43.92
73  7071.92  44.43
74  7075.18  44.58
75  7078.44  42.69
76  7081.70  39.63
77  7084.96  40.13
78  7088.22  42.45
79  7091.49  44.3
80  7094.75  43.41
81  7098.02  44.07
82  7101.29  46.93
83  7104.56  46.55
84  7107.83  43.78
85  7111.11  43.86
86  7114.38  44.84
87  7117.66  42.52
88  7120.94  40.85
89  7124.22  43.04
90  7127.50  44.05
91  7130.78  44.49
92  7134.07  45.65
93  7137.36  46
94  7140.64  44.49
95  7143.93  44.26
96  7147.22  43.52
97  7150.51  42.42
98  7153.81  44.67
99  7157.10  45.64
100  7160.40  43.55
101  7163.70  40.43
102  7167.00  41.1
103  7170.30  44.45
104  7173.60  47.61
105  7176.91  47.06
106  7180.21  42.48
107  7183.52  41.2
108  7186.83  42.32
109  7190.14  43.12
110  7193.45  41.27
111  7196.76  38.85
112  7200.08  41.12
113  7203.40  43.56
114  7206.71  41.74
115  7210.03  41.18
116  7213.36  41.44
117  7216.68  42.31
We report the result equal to 0.01 mag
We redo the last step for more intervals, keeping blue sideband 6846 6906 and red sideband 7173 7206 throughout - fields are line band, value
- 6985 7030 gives 0.04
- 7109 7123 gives 0.01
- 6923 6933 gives 0.03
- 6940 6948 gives 0.03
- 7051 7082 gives 0.02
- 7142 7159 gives -0.03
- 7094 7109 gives -0.04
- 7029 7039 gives 0.02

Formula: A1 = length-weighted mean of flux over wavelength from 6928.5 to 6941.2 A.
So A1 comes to 44.9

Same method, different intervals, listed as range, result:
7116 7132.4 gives 43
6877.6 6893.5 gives 45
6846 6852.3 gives 46.1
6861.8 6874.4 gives 46.1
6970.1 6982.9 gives 45.5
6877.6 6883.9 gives 46.5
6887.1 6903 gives 45.6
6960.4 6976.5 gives 44.3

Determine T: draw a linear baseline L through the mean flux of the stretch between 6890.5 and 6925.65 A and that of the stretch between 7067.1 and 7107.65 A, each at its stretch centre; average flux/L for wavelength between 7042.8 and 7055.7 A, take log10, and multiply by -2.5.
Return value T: -0.050 mag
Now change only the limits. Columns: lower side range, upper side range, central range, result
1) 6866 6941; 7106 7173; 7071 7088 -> 0.05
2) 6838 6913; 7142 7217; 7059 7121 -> 0.01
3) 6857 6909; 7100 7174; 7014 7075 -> 0.03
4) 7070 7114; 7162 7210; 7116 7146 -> -0.02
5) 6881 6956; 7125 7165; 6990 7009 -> 0.03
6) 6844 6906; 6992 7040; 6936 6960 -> 0.01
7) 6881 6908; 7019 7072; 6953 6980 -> 0.00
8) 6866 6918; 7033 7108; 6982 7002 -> 0.02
